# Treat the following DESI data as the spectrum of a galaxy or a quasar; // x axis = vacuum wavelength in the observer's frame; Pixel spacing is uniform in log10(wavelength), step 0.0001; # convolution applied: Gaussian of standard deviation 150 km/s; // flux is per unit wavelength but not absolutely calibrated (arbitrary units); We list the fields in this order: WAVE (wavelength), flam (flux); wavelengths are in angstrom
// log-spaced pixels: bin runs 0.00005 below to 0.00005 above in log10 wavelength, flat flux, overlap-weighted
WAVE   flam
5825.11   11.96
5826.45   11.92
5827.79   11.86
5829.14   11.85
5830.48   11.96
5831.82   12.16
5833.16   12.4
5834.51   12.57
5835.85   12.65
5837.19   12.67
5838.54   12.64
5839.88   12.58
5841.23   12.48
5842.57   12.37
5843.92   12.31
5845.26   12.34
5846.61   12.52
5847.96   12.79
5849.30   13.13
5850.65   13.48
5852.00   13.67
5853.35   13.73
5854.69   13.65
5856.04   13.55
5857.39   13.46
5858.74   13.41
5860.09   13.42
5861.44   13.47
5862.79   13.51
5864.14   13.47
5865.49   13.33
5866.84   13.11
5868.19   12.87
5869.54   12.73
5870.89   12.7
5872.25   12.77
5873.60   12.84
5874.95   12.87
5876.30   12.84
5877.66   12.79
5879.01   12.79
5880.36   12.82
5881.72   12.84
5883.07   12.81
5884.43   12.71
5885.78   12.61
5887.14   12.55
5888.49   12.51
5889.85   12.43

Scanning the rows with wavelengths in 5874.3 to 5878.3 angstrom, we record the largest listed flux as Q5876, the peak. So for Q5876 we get 12.87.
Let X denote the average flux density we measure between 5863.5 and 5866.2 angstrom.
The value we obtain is 13.4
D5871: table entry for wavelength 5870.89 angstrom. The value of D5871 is 12.7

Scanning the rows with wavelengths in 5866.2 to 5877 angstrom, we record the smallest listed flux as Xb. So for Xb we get 12.7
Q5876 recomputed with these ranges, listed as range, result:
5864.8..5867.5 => 13.33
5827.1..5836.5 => 12.65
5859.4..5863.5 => 13.51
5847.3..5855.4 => 13.73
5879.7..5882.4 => 12.84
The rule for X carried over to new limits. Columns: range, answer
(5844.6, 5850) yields 12.7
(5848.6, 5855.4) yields 13.5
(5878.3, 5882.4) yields 12.8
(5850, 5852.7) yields 13.6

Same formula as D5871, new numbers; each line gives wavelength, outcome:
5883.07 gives 12.81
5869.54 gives 12.73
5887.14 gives 12.55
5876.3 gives 12.84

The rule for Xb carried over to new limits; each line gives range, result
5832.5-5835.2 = 12.4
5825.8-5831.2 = 11.85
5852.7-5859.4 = 13.41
